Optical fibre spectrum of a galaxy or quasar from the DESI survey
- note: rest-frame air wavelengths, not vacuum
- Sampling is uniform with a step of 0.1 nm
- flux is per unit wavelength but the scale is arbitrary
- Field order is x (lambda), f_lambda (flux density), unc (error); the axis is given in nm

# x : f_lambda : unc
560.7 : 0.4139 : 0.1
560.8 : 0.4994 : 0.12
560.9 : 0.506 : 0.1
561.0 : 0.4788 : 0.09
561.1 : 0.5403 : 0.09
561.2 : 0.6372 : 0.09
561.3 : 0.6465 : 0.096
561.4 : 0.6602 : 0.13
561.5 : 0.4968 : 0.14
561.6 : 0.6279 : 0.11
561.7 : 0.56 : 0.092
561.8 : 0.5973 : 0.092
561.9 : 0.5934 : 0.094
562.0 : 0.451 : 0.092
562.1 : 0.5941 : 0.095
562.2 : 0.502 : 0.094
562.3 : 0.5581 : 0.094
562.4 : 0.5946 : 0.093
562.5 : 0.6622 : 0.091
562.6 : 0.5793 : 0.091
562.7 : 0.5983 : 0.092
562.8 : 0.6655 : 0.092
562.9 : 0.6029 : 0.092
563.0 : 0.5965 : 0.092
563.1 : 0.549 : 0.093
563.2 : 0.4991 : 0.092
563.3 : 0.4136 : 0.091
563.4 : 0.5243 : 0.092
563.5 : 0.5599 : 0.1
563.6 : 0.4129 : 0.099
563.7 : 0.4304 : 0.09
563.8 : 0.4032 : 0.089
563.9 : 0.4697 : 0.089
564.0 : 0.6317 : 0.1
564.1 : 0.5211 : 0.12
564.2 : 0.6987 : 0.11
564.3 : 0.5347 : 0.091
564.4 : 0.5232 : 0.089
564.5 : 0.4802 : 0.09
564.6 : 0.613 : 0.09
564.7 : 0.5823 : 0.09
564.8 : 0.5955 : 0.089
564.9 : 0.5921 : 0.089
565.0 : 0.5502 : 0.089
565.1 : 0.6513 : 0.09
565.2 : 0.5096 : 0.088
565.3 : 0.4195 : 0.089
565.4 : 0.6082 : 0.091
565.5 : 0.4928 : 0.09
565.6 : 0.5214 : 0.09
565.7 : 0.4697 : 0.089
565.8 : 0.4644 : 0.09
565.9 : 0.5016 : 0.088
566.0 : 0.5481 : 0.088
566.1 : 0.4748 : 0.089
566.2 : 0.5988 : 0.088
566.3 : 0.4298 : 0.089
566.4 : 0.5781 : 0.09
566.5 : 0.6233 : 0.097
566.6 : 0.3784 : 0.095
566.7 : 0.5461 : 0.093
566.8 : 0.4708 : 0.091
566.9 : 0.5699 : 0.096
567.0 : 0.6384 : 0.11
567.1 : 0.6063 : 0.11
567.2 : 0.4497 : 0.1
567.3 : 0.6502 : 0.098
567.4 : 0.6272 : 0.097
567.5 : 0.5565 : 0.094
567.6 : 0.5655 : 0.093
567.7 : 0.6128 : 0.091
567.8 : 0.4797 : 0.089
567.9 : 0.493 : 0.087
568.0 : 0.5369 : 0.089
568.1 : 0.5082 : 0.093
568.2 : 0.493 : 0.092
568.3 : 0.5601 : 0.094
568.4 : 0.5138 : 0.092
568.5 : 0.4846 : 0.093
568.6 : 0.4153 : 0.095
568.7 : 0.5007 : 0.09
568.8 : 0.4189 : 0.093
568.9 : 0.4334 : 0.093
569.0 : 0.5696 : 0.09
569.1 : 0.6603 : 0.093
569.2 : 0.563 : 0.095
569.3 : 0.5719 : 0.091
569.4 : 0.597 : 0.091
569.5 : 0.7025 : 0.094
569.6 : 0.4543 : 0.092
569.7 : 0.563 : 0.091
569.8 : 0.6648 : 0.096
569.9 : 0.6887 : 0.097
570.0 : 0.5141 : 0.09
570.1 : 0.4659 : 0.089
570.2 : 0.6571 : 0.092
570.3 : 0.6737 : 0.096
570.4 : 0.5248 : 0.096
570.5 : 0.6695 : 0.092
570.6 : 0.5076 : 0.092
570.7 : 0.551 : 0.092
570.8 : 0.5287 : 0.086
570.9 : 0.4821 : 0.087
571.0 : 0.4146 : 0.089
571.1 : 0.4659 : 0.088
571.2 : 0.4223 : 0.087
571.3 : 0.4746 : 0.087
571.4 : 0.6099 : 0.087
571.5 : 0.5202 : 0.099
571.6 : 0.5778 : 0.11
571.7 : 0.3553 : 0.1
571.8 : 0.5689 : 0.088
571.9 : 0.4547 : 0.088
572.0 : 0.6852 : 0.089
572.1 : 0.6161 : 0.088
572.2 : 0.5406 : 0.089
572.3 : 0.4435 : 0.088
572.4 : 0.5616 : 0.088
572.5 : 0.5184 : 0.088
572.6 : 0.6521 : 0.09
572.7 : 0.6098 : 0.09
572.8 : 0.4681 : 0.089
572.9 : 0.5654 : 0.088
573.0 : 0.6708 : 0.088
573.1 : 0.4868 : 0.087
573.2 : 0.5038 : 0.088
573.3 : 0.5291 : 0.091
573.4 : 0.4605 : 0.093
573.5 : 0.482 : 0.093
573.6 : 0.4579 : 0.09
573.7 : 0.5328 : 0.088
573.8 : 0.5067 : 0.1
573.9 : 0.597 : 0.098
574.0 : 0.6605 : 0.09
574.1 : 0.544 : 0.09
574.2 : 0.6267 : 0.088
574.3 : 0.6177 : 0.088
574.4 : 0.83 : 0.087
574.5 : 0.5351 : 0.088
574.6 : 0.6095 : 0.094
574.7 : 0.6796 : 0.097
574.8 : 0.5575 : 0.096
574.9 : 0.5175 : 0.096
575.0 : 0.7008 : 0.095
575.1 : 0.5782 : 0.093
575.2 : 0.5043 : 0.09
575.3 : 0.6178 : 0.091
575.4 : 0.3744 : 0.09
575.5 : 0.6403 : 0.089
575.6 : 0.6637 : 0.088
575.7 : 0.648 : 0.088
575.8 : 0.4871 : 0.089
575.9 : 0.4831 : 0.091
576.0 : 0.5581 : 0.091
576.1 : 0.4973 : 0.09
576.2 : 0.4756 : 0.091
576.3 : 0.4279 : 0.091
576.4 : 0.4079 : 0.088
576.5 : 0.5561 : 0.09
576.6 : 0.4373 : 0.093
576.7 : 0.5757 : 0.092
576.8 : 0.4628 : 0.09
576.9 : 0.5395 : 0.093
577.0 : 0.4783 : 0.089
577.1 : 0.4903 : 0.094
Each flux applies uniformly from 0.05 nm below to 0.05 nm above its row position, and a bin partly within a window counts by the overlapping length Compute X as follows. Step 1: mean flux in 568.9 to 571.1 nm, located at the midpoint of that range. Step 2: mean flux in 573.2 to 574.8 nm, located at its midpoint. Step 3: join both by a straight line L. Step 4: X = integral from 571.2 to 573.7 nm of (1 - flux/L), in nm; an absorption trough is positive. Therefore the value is 0.176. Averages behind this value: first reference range 0.567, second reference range 0.575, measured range 0.532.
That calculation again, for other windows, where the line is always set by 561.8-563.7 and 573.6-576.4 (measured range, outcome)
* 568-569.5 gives 0.09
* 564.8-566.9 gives 0.12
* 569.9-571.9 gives 0.12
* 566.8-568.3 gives 0.01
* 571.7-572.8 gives 0.03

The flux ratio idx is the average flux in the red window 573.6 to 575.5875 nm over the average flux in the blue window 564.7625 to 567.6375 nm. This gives 1.09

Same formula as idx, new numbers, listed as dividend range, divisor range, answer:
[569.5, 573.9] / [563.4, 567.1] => 1.02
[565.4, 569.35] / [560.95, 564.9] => 0.95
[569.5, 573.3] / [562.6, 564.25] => 1.02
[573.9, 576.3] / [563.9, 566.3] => 1.07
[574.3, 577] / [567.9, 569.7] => 1.05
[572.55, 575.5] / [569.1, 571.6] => 1.02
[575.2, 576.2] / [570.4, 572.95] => 1.03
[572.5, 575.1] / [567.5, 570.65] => 1.04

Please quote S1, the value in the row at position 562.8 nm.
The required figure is 0.6655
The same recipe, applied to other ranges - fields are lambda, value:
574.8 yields 0.5575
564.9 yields 0.5921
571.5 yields 0.5202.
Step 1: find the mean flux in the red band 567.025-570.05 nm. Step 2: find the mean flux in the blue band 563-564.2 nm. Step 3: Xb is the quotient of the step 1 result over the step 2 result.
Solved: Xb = 1.1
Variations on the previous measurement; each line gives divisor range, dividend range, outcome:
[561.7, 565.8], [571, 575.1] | 1.02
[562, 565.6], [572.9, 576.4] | 1.02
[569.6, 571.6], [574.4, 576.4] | 1.02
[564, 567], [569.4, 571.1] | 1.05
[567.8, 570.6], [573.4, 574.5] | 1.05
